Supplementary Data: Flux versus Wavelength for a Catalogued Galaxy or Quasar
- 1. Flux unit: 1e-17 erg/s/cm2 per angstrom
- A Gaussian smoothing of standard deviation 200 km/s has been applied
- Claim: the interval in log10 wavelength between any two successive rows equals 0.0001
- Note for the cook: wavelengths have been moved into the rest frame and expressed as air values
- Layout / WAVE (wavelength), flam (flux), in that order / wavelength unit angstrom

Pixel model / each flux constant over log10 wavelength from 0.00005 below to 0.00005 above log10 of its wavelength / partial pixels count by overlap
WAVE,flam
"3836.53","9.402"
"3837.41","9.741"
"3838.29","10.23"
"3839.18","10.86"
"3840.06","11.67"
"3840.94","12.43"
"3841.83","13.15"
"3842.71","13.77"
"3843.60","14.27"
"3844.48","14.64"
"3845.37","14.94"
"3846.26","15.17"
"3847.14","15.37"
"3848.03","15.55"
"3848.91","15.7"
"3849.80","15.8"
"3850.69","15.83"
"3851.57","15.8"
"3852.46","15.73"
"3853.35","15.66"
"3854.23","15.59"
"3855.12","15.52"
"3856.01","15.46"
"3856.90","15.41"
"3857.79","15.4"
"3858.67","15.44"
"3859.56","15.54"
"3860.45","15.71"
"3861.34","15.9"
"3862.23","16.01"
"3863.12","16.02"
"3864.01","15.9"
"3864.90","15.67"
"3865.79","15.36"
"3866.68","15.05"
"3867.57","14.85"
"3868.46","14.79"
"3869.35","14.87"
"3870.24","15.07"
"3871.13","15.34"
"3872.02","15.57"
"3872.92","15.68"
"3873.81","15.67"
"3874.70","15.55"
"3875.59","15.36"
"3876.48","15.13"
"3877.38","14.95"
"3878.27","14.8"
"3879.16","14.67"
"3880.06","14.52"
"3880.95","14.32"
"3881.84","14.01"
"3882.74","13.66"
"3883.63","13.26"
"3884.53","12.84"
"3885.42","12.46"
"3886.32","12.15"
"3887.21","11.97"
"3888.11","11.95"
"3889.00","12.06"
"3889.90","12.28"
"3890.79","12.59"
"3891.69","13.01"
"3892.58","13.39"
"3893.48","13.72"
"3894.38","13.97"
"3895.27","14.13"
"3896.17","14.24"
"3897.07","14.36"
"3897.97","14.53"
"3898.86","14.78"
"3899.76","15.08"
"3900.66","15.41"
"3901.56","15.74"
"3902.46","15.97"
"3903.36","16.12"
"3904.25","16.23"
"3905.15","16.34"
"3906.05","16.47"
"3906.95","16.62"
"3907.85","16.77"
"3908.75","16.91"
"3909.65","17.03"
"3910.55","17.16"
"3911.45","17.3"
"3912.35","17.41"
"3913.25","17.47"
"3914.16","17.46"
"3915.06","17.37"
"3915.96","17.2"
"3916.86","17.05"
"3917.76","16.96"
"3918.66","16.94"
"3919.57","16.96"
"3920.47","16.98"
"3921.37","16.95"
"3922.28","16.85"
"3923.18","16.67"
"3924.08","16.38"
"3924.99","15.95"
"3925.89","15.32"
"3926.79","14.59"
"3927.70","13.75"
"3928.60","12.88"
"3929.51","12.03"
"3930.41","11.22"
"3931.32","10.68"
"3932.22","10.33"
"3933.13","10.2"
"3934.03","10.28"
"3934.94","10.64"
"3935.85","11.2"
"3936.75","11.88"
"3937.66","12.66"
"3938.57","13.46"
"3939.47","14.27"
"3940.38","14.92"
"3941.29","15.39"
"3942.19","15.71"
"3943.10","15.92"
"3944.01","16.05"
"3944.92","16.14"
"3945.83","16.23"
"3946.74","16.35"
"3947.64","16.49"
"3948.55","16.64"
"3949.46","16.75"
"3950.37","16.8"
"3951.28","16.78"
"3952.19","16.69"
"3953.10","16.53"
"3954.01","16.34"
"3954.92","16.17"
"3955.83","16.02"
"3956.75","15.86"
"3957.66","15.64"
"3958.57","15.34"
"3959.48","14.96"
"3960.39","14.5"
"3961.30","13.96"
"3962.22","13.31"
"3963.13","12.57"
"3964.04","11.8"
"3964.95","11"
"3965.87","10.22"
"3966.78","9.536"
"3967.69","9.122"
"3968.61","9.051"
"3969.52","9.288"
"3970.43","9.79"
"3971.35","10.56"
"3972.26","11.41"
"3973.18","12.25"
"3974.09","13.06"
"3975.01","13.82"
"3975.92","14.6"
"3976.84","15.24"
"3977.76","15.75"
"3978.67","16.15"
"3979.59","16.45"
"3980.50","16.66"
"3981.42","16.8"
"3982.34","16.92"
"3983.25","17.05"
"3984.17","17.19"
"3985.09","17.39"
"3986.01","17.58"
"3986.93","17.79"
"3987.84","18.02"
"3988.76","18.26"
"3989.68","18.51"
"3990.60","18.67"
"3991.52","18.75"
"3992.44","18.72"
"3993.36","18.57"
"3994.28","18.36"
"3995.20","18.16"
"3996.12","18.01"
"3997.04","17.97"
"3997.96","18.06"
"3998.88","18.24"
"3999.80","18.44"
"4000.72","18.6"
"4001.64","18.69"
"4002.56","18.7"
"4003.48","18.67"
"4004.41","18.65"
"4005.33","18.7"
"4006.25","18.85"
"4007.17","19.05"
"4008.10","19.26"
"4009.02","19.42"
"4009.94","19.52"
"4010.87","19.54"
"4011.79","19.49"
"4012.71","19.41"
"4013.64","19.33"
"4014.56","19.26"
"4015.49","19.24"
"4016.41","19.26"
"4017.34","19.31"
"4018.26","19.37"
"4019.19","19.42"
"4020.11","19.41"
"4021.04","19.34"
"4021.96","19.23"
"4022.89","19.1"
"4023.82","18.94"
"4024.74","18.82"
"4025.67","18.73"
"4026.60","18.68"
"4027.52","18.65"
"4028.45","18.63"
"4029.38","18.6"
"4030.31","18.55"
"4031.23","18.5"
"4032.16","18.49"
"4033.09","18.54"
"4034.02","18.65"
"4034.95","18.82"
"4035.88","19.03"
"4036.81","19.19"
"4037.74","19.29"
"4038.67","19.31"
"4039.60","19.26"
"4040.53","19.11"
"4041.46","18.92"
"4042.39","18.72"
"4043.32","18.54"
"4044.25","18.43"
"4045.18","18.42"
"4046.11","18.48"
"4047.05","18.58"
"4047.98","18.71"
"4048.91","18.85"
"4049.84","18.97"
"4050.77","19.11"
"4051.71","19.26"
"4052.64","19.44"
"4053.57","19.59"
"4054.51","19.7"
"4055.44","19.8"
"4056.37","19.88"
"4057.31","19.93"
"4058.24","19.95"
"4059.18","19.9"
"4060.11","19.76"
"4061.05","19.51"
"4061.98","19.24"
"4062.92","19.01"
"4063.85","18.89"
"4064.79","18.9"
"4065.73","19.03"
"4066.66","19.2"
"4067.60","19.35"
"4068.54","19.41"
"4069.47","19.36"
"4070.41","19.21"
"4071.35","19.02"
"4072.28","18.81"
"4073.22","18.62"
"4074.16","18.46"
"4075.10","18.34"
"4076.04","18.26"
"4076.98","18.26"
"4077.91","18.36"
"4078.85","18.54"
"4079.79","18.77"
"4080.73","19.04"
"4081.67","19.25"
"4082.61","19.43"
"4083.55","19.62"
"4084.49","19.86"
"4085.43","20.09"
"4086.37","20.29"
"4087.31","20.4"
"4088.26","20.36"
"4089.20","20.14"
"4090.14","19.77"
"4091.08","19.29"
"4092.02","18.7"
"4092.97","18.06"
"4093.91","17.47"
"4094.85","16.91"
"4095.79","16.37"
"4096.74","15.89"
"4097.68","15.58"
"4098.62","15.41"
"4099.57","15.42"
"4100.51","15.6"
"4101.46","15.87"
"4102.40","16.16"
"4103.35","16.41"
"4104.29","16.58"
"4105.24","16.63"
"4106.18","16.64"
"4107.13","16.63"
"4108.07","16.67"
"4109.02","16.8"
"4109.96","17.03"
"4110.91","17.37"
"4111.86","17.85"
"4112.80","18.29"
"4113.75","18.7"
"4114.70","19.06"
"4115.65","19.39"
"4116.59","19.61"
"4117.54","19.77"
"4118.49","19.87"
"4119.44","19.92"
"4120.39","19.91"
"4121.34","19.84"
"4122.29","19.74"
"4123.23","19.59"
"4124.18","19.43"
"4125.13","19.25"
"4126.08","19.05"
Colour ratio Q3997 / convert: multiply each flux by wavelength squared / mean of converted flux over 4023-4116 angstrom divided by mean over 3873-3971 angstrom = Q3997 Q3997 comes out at 1.38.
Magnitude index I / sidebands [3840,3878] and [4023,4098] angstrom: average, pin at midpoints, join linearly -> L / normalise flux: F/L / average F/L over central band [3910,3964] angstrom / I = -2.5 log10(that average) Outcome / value 0.105 mag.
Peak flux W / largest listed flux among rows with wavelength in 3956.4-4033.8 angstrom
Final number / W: 19.54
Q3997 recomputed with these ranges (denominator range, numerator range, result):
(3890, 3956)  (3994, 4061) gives 1.32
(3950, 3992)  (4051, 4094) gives 1.37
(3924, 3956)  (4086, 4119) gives 1.33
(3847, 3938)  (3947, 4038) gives 1.20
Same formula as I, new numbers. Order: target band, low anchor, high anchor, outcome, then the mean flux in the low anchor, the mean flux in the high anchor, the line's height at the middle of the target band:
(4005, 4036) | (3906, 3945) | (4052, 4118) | -0.12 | 15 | 18.5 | 17.1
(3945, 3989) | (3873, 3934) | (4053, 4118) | 0.10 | 14.8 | 18.5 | 16.1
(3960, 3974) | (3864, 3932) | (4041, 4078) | 0.43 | 15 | 19.1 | 16.7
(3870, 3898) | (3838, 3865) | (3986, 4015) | 0.13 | 14.9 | 18.7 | 15.7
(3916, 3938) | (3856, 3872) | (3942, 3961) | 0.13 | 15.4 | 16.1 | 15.9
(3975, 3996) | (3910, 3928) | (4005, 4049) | 0.05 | 16.7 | 19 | 18.1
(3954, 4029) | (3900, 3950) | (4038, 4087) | 0.03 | 15.3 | 19.1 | 17.1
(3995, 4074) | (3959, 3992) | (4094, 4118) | -0.22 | 14.4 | 17.1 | 15.6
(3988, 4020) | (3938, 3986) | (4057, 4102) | -0.18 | 14.6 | 18.6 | 16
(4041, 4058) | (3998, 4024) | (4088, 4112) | -0.05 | 19.1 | 17.1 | 18.2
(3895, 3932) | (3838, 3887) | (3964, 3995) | -0.07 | 14.7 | 14.9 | 14.8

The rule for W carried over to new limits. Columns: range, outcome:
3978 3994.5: 18.75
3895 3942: 17.47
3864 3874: 15.9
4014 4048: 19.42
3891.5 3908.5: 16.77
